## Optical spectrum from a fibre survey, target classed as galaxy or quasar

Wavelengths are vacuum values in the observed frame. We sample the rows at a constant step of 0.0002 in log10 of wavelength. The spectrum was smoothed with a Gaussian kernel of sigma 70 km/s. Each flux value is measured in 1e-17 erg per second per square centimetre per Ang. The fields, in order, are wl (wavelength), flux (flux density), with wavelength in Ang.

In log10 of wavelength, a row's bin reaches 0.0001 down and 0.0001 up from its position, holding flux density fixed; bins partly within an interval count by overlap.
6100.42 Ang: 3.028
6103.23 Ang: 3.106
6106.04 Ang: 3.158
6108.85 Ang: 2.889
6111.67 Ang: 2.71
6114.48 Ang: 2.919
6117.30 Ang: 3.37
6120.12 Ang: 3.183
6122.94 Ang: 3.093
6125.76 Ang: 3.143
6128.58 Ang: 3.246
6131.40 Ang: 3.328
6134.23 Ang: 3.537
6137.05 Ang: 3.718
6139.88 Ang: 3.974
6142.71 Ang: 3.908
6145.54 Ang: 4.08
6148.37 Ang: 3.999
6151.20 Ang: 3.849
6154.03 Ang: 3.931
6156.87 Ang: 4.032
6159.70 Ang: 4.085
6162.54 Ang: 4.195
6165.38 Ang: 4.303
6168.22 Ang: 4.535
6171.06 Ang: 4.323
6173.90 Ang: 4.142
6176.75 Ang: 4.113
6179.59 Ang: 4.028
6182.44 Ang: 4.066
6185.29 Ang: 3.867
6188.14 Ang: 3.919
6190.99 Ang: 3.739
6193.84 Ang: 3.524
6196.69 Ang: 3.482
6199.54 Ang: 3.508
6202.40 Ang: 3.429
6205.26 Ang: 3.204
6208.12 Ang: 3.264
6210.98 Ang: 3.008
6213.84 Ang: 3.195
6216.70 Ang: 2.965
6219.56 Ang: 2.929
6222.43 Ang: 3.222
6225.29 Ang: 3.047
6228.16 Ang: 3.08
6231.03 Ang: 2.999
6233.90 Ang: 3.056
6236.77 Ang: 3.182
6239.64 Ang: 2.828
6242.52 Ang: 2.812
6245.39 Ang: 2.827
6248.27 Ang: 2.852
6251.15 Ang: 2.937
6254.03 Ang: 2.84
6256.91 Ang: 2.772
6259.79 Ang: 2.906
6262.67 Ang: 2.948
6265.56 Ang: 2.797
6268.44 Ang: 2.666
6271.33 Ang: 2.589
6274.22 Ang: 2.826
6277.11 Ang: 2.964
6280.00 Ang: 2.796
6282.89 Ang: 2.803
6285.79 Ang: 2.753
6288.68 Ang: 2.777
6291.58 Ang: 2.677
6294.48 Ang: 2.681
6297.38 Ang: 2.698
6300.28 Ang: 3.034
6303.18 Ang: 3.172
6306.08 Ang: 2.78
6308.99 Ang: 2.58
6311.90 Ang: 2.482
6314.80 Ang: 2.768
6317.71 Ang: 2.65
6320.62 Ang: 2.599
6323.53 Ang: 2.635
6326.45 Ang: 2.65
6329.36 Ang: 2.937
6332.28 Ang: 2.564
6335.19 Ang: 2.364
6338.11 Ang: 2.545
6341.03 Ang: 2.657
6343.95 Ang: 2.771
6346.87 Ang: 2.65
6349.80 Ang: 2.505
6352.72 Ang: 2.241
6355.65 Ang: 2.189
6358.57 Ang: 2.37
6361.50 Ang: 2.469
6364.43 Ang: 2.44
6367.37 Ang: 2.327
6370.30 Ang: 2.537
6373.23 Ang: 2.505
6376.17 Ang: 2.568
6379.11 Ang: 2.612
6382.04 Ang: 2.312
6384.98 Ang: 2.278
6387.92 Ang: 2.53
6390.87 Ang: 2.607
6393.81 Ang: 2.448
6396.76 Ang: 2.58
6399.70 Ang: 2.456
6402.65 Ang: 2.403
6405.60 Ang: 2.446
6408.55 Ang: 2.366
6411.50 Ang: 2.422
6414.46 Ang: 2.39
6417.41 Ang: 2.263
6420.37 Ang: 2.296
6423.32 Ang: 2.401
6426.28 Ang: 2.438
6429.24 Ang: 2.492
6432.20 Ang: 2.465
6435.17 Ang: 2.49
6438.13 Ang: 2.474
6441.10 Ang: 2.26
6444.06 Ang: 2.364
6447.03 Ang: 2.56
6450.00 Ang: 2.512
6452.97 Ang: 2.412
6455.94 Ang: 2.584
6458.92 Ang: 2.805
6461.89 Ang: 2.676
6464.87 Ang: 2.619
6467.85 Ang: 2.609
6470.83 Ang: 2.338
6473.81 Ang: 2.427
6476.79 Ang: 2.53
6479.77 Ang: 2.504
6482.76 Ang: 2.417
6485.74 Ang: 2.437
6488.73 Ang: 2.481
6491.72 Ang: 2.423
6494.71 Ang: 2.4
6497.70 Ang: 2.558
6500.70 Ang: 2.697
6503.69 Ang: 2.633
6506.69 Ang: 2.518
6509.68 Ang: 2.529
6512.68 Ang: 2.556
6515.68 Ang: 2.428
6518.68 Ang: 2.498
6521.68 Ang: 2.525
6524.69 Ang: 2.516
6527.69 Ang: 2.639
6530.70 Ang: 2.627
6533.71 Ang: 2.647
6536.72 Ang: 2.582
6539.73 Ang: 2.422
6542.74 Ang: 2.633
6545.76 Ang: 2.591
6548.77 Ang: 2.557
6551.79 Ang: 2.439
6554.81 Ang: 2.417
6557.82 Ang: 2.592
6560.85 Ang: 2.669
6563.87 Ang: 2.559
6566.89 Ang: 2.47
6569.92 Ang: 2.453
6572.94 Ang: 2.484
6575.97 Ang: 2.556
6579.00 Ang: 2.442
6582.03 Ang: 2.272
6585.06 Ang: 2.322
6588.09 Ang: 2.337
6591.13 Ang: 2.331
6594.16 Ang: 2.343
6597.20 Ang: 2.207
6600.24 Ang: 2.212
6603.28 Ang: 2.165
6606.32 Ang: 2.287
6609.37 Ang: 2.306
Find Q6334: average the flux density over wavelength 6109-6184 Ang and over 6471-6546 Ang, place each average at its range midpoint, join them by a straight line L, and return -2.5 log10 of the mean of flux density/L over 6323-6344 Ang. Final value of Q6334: 0.18 mag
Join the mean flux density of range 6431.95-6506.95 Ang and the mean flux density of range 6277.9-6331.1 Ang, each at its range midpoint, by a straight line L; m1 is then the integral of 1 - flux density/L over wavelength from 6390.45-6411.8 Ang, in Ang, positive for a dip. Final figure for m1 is 1.20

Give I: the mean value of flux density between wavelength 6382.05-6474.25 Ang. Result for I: 2.46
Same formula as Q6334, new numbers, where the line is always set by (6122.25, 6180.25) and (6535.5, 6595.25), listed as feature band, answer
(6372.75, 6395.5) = 0.24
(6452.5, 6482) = 0.11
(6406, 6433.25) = 0.24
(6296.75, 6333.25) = 0.21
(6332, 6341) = 0.28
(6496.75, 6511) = 0.04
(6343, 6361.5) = 0.29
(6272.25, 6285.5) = 0.22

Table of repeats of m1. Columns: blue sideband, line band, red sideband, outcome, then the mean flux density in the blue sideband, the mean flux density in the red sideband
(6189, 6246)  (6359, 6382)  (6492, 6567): 3.14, 3.18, 2.55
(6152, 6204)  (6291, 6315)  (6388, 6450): 3.03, 3.95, 2.44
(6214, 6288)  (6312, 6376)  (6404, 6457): 2.73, 2.9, 2.42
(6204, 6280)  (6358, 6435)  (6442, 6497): 5.96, 2.95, 2.5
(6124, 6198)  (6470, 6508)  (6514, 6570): 3.28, 3.88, 2.54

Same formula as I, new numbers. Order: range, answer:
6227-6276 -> 2.88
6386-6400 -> 2.52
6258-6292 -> 2.8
